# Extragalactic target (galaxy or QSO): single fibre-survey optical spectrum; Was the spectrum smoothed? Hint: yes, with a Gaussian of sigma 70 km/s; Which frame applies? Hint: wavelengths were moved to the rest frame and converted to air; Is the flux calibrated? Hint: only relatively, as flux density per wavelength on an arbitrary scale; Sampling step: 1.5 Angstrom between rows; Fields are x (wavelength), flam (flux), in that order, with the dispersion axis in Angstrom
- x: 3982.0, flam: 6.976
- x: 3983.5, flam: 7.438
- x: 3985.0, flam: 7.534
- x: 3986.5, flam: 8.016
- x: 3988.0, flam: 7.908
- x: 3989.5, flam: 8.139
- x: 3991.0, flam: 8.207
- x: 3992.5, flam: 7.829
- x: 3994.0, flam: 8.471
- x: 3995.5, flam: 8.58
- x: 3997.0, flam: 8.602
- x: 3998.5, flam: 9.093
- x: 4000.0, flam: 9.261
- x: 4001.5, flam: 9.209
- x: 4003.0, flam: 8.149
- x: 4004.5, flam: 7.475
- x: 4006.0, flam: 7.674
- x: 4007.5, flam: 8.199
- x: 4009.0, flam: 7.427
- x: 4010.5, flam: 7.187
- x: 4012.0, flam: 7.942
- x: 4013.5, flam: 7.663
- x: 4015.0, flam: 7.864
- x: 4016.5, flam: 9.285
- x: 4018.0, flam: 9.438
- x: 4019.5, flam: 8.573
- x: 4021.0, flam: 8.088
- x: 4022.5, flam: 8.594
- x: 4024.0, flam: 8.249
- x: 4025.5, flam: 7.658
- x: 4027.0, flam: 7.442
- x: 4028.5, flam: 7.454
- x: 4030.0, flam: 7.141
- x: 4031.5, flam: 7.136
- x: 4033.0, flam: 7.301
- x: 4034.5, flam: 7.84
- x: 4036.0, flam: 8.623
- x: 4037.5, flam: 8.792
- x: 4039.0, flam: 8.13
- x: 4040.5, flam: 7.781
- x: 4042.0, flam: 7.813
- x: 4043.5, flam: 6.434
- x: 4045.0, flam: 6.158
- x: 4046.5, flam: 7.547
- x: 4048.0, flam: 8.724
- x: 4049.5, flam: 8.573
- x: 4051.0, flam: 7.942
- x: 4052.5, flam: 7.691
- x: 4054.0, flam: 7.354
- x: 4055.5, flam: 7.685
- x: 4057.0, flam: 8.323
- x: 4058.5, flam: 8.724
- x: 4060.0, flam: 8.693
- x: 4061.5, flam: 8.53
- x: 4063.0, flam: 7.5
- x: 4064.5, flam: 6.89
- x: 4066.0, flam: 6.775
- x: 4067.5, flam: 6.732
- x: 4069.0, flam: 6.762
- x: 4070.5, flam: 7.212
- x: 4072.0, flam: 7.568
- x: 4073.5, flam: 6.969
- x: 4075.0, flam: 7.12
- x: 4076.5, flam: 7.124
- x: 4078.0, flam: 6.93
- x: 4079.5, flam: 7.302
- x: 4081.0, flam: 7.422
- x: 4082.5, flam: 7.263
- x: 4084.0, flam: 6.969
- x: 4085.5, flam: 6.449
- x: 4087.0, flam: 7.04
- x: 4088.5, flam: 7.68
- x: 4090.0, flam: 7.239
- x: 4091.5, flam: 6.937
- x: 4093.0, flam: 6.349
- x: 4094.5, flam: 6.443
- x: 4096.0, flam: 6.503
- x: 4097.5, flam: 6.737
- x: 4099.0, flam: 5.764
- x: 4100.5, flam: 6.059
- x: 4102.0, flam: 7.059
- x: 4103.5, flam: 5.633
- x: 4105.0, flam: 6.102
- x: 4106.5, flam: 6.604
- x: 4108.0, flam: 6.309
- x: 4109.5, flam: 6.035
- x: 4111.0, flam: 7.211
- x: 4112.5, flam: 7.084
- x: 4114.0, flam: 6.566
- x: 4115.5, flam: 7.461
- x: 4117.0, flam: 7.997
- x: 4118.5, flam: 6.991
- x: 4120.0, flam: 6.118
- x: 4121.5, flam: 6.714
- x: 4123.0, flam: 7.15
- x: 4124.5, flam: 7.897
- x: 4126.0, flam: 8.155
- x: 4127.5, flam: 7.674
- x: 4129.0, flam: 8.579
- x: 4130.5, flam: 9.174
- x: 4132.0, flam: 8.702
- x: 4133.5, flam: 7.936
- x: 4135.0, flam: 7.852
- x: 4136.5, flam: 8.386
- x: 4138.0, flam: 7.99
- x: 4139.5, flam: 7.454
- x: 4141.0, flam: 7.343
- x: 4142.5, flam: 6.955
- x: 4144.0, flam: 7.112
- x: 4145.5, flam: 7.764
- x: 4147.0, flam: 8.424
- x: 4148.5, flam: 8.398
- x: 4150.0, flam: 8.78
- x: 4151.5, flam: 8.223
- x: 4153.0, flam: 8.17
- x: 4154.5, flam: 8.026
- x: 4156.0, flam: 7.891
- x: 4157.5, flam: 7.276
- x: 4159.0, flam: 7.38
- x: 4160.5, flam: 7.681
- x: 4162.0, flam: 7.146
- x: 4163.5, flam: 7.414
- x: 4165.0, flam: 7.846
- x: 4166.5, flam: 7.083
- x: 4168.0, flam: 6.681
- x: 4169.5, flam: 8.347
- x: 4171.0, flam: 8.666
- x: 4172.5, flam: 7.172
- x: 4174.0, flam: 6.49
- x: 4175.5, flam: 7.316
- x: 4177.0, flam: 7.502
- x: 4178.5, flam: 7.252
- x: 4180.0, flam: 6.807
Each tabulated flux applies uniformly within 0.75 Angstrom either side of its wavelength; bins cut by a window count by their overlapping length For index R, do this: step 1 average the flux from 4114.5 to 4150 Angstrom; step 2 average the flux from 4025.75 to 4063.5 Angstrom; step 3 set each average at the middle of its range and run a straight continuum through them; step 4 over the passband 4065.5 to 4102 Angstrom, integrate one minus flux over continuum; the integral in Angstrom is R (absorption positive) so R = 4.2 Angstrom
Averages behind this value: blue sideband 7.81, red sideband 7.76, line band 6.89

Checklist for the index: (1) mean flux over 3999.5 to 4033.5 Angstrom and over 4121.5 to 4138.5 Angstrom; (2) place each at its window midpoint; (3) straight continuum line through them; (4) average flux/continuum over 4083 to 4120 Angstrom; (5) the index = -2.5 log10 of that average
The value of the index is 0.199 mag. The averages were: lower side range 8.01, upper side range 8.08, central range 6.71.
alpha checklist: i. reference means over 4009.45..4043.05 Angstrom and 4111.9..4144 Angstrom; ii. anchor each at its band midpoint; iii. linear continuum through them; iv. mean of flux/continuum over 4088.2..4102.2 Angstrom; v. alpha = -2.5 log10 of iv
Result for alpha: 0.17 mag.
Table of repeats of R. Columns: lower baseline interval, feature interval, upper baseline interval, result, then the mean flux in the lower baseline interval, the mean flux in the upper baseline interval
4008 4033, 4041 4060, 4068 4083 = -0.7 Angstrom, 7.93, 7.16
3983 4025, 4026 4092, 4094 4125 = -0.7 Angstrom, 8.22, 6.68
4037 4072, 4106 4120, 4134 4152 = 1.7 Angstrom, 7.68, 7.89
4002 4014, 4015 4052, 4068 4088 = -2.1 Angstrom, 7.75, 7.09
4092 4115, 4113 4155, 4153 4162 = -3.8 Angstrom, 6.45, 7.65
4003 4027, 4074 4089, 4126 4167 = 1.6 Angstrom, 8.07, 7.89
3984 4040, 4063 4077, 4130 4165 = 1.7 Angstrom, 8.11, 7.88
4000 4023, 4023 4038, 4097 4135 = 0.5 Angstrom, 8.22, 7.13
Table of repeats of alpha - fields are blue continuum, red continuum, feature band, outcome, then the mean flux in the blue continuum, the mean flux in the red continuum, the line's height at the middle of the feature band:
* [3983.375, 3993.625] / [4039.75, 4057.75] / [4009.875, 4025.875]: -0.062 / 7.92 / 7.67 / 7.8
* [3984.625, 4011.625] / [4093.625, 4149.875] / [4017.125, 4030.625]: -0.014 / 8.17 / 7.27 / 7.98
